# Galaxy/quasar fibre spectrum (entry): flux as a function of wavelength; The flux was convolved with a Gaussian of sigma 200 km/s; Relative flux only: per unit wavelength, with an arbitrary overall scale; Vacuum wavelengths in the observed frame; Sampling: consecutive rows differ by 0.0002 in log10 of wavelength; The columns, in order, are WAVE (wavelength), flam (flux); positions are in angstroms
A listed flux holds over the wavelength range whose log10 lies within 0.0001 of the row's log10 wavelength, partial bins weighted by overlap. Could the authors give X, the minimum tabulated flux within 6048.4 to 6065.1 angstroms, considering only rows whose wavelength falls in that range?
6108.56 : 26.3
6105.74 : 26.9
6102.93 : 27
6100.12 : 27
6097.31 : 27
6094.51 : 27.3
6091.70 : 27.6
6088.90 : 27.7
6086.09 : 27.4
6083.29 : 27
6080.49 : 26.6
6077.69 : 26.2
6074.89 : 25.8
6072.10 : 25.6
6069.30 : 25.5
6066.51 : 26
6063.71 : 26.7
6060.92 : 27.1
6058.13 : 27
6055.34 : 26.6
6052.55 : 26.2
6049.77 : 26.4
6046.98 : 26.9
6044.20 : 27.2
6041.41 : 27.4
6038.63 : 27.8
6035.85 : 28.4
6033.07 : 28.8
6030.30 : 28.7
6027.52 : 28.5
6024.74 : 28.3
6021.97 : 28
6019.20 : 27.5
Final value 26.2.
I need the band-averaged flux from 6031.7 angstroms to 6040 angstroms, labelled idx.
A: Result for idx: 28.3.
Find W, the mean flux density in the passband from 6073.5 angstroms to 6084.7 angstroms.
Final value 26.4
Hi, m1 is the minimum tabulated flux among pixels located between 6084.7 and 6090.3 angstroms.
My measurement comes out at 27.4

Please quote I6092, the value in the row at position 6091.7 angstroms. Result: 27.6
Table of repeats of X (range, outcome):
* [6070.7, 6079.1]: 25.6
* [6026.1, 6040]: 27.8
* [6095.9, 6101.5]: 27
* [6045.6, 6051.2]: 26.4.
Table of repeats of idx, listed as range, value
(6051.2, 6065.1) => 26.7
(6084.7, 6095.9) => 27.5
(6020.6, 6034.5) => 28.5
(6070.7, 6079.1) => 25.9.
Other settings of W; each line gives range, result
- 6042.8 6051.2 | 26.8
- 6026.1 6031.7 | 28.6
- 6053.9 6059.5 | 26.8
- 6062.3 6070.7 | 26.1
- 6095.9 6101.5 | 27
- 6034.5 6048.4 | 27.5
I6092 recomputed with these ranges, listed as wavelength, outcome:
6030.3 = 28.7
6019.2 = 27.5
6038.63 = 27.8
